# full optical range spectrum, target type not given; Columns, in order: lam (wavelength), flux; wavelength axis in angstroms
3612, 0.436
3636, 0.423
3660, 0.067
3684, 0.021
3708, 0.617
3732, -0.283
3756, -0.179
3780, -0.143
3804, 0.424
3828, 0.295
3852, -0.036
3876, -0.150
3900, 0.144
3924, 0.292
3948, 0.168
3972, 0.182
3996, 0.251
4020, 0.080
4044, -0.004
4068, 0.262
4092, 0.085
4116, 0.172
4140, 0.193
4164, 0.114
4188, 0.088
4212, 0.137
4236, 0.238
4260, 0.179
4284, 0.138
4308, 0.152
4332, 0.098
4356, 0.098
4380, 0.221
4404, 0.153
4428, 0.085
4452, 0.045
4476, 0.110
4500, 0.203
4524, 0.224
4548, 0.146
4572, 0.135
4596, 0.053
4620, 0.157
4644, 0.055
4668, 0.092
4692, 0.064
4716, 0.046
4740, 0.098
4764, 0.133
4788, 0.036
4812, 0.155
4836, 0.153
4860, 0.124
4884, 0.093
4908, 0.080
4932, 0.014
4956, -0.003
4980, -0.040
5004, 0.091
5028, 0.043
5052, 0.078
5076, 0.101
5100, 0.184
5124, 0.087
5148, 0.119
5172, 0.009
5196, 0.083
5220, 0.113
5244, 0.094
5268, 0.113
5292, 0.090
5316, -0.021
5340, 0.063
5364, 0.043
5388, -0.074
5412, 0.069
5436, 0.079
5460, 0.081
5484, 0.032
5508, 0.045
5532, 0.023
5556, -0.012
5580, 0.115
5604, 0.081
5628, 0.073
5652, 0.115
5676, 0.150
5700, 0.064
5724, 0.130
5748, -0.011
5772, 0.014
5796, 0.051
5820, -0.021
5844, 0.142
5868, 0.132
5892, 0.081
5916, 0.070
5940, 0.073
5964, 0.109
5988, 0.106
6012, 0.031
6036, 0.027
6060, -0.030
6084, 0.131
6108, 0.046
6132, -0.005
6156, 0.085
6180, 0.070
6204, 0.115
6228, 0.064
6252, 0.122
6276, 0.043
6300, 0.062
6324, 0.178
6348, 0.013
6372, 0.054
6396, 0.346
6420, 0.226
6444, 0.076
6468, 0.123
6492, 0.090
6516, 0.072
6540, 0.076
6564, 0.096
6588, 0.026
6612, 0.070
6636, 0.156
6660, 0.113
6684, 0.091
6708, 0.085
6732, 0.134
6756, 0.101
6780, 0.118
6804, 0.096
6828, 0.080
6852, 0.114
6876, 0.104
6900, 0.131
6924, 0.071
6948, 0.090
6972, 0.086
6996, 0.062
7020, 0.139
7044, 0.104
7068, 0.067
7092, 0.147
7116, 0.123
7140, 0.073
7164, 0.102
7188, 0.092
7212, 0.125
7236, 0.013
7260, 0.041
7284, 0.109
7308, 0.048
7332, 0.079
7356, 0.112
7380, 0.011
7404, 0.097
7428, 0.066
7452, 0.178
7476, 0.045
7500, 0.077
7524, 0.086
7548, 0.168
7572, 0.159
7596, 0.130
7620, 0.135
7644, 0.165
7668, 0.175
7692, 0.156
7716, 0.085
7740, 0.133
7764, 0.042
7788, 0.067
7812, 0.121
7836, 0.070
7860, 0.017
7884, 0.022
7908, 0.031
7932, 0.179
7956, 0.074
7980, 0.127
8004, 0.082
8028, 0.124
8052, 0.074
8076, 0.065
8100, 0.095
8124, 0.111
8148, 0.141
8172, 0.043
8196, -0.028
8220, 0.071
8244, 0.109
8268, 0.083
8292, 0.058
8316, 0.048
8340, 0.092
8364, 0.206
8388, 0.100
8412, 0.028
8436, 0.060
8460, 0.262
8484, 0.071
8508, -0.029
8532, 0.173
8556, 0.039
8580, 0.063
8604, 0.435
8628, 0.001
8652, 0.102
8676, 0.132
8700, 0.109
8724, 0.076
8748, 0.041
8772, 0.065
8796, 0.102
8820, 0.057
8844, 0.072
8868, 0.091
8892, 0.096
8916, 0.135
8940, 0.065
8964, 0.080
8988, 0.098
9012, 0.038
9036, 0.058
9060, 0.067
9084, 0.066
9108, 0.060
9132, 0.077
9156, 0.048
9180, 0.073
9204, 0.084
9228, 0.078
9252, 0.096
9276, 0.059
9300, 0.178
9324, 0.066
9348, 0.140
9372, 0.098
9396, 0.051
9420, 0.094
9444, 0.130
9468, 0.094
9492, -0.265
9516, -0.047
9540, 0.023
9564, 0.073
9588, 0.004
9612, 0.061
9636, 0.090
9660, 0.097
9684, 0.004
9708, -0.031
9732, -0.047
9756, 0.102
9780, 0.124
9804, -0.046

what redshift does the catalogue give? 0.72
